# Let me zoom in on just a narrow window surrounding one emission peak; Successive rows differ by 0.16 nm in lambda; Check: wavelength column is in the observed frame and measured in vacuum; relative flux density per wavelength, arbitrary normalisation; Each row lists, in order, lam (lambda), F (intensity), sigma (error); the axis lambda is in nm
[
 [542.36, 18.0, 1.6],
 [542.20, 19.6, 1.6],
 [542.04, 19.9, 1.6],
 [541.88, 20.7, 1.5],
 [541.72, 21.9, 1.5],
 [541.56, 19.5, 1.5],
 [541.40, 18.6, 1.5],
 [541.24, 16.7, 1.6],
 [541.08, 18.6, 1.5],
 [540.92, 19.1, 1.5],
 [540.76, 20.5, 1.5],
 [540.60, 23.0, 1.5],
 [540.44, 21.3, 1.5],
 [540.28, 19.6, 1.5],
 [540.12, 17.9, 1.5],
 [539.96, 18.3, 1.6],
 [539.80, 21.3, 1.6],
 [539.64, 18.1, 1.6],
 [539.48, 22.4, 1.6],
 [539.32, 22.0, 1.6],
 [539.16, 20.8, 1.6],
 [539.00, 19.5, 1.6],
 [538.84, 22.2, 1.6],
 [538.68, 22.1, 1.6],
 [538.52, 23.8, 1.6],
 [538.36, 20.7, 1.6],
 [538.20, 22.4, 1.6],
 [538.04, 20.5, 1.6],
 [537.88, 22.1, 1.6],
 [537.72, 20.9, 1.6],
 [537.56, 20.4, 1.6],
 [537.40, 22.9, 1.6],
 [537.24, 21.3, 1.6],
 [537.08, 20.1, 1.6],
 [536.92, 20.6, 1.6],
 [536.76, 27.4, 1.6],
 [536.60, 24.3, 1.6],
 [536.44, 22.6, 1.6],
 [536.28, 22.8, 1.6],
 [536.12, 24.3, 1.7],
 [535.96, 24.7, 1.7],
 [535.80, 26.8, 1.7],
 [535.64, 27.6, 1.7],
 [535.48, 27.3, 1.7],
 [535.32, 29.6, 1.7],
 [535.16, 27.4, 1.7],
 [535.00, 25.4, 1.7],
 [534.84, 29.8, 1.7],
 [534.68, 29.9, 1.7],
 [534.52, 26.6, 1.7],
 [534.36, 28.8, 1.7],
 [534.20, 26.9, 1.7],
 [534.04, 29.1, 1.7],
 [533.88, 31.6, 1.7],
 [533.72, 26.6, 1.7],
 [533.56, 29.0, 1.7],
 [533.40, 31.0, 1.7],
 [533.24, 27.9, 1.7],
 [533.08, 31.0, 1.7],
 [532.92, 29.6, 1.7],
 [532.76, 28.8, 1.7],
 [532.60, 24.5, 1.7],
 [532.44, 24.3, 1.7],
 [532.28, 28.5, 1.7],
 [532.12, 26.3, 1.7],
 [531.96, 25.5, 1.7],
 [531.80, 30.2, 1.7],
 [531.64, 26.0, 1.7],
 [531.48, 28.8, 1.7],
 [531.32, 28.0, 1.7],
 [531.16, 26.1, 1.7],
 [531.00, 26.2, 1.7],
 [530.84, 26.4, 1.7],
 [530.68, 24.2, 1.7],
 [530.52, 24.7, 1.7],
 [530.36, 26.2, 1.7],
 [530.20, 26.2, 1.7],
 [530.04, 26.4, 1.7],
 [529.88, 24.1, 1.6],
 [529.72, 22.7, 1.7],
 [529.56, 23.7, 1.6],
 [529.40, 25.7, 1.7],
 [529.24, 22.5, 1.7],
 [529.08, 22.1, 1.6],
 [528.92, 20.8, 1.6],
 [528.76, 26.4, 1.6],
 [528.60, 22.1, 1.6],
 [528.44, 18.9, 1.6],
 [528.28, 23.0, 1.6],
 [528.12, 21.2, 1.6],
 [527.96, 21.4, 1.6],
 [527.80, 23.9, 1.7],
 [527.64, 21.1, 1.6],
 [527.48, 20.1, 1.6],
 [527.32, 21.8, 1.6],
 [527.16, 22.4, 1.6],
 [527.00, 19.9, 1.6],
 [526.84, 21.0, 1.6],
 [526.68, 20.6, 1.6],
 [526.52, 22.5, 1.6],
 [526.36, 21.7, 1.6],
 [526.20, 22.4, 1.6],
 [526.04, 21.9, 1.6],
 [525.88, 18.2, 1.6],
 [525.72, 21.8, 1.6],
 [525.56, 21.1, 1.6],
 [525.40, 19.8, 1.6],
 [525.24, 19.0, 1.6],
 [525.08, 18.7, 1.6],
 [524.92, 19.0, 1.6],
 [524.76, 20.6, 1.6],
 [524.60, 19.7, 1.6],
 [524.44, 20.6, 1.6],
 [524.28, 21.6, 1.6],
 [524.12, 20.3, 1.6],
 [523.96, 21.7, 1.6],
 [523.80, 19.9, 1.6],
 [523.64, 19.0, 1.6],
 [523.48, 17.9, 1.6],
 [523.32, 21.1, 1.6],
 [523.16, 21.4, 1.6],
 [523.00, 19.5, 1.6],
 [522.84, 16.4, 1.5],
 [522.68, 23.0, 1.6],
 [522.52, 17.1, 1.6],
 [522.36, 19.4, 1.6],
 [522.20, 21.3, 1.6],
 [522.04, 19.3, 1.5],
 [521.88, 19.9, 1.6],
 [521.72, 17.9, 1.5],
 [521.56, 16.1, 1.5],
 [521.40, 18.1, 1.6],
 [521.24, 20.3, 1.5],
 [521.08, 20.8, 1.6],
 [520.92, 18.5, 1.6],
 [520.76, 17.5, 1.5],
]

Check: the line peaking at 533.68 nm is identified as Mg II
